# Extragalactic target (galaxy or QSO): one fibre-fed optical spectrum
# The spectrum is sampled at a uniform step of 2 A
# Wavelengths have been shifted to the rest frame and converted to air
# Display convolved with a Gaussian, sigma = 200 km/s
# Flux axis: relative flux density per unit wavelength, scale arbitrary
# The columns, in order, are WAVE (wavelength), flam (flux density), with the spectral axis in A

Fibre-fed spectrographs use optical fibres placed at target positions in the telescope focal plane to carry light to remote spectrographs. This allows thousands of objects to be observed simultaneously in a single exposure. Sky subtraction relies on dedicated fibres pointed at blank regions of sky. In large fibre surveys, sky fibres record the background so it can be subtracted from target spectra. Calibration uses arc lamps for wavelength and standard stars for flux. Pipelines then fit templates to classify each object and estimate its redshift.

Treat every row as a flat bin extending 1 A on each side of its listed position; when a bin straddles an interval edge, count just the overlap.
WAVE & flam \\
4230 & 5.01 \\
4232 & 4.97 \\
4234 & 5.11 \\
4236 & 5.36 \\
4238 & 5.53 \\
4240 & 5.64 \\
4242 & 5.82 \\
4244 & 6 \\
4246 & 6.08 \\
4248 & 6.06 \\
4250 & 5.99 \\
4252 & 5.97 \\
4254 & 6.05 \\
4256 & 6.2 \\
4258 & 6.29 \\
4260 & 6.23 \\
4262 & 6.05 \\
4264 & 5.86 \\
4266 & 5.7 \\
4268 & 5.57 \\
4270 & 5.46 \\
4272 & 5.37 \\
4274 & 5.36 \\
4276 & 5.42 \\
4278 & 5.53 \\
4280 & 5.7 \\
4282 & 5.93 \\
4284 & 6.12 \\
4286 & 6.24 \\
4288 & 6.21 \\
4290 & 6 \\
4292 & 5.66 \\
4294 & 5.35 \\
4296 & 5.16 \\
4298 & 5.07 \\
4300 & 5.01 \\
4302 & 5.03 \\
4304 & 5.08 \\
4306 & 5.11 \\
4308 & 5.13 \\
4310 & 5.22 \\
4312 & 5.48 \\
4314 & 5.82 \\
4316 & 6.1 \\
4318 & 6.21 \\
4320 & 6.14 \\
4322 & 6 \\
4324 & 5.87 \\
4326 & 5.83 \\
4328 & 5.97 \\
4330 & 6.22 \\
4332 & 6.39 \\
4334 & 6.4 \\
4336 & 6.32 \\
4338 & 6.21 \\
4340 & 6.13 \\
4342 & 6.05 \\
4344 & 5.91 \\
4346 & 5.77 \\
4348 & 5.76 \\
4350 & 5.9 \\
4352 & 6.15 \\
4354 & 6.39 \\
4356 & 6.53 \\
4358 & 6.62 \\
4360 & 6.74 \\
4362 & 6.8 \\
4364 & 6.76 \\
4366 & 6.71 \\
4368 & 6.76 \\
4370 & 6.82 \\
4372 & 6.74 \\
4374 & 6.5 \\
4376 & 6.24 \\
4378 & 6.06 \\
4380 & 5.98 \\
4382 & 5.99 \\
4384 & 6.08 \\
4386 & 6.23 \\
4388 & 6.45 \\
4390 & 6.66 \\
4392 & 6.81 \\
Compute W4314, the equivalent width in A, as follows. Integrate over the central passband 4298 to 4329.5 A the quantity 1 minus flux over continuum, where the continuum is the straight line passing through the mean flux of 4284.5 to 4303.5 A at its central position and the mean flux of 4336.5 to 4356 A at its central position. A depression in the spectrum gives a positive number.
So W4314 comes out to 0.8 A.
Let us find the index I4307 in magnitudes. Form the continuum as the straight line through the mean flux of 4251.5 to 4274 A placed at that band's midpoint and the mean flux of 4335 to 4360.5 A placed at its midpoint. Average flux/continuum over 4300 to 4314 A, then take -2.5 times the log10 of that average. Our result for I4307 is 0.16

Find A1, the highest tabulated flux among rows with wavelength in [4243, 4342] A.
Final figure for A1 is 6.4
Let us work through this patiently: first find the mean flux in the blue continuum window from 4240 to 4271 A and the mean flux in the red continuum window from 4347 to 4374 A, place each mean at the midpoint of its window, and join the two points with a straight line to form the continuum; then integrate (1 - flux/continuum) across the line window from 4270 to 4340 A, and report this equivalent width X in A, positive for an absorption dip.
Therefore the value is 5.5 A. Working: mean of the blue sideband 5.95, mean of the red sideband 6.51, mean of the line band 5.73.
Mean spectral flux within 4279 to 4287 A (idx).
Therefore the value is 6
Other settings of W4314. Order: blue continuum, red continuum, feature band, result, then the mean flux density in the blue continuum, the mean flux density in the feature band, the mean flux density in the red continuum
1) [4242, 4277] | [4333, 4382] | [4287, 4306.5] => 2.1 A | 5.86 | 5.37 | 6.34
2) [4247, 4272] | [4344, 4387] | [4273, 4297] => 1.2 A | 5.93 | 5.72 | 6.35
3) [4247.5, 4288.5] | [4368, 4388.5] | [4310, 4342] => 0.3 A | 5.87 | 6.05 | 6.33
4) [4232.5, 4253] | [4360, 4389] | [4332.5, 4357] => 0.6 A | 5.74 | 6.13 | 6.45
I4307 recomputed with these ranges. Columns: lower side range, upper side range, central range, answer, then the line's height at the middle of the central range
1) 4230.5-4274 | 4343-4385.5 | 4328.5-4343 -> -0.01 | 6.19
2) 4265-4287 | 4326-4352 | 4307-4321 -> 0.04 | 5.92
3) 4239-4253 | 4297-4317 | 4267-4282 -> 0.02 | 5.64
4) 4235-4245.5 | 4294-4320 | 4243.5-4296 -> -0.05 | 5.56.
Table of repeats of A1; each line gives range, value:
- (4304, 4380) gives 6.82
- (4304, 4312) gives 5.48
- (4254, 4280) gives 6.29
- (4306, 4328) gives 6.21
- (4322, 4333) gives 6.39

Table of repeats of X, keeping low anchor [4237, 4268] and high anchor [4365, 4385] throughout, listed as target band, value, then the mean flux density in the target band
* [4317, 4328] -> 0.3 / 6.01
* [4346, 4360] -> 0.2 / 6.23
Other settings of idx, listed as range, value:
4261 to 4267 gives 5.87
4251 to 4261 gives 6.15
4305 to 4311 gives 5.15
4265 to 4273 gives 5.53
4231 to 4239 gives 5.24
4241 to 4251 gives 5.99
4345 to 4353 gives 5.89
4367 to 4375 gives 6.71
